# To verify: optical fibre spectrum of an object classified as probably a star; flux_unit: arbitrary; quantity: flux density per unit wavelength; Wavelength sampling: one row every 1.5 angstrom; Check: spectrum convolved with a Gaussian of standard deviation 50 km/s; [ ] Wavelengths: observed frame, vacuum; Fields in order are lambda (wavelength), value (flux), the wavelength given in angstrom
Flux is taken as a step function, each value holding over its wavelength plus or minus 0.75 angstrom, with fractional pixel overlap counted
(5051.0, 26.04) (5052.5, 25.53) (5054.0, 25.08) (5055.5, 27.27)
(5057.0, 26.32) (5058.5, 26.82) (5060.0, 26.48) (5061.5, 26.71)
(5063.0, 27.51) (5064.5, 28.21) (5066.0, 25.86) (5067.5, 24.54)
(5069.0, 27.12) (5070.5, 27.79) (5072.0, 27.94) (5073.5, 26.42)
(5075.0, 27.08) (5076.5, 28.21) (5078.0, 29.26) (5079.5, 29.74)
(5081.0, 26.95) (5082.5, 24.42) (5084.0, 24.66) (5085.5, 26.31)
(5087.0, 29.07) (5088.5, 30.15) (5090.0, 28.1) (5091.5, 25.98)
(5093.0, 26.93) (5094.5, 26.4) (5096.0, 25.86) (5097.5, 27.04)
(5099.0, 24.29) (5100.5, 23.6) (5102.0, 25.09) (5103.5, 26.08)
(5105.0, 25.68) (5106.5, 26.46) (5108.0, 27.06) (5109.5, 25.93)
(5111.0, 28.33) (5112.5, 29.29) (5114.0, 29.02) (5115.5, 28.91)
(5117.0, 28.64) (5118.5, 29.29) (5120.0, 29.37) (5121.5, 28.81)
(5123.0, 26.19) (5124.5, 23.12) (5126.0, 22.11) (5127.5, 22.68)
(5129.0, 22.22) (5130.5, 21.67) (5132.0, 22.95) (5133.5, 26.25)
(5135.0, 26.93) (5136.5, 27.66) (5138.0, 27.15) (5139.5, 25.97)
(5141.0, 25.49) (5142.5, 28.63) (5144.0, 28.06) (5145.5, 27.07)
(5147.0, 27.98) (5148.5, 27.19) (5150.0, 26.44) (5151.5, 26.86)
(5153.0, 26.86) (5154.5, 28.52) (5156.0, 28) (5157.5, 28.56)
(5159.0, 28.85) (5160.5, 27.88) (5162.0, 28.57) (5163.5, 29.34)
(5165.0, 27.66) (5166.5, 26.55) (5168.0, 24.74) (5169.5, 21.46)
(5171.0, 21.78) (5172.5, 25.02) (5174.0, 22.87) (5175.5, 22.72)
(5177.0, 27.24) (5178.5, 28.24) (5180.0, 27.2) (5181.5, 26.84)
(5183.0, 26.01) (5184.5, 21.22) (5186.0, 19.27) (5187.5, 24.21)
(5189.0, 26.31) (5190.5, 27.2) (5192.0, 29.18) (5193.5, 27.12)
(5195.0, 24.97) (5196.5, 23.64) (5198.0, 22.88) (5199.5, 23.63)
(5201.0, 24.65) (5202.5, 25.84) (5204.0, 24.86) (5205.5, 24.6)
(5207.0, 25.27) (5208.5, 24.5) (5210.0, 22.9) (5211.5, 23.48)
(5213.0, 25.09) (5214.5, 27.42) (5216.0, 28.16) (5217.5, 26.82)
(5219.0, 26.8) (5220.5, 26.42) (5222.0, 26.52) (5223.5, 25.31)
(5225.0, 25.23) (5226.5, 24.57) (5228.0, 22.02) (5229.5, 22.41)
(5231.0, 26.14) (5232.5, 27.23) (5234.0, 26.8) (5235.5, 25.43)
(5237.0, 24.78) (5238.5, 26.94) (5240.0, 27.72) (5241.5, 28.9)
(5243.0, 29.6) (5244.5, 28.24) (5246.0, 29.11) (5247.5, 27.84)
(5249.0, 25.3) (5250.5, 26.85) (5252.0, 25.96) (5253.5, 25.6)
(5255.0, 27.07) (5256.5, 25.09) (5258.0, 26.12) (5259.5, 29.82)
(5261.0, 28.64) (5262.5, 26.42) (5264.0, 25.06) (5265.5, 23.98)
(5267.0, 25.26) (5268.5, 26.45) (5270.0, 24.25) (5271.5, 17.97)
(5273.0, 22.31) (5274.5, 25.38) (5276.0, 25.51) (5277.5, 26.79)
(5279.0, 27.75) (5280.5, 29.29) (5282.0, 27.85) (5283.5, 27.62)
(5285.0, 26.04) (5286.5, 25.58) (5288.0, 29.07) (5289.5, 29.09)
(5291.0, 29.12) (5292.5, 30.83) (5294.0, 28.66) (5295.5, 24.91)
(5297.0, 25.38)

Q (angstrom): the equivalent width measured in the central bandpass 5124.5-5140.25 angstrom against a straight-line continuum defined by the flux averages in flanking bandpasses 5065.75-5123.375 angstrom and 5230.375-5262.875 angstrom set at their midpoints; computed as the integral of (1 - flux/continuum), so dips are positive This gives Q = 1.5 angstrom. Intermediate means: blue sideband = 27.1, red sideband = 27.1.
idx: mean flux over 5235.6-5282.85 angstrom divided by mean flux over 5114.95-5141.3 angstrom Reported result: 1.02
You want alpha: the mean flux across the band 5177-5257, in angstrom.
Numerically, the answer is 25.8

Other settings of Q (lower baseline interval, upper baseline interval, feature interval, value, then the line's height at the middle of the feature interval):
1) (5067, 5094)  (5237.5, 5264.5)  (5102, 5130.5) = 0.9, 27.3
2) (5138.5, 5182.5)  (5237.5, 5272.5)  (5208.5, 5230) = 1.0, 26.5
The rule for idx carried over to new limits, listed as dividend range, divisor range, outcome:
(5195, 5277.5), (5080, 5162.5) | 0.96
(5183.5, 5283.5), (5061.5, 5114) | 0.96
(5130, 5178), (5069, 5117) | 0.97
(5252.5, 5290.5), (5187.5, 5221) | 1.03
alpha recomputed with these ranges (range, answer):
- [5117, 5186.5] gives 26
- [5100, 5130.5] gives 26.3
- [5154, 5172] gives 26.8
